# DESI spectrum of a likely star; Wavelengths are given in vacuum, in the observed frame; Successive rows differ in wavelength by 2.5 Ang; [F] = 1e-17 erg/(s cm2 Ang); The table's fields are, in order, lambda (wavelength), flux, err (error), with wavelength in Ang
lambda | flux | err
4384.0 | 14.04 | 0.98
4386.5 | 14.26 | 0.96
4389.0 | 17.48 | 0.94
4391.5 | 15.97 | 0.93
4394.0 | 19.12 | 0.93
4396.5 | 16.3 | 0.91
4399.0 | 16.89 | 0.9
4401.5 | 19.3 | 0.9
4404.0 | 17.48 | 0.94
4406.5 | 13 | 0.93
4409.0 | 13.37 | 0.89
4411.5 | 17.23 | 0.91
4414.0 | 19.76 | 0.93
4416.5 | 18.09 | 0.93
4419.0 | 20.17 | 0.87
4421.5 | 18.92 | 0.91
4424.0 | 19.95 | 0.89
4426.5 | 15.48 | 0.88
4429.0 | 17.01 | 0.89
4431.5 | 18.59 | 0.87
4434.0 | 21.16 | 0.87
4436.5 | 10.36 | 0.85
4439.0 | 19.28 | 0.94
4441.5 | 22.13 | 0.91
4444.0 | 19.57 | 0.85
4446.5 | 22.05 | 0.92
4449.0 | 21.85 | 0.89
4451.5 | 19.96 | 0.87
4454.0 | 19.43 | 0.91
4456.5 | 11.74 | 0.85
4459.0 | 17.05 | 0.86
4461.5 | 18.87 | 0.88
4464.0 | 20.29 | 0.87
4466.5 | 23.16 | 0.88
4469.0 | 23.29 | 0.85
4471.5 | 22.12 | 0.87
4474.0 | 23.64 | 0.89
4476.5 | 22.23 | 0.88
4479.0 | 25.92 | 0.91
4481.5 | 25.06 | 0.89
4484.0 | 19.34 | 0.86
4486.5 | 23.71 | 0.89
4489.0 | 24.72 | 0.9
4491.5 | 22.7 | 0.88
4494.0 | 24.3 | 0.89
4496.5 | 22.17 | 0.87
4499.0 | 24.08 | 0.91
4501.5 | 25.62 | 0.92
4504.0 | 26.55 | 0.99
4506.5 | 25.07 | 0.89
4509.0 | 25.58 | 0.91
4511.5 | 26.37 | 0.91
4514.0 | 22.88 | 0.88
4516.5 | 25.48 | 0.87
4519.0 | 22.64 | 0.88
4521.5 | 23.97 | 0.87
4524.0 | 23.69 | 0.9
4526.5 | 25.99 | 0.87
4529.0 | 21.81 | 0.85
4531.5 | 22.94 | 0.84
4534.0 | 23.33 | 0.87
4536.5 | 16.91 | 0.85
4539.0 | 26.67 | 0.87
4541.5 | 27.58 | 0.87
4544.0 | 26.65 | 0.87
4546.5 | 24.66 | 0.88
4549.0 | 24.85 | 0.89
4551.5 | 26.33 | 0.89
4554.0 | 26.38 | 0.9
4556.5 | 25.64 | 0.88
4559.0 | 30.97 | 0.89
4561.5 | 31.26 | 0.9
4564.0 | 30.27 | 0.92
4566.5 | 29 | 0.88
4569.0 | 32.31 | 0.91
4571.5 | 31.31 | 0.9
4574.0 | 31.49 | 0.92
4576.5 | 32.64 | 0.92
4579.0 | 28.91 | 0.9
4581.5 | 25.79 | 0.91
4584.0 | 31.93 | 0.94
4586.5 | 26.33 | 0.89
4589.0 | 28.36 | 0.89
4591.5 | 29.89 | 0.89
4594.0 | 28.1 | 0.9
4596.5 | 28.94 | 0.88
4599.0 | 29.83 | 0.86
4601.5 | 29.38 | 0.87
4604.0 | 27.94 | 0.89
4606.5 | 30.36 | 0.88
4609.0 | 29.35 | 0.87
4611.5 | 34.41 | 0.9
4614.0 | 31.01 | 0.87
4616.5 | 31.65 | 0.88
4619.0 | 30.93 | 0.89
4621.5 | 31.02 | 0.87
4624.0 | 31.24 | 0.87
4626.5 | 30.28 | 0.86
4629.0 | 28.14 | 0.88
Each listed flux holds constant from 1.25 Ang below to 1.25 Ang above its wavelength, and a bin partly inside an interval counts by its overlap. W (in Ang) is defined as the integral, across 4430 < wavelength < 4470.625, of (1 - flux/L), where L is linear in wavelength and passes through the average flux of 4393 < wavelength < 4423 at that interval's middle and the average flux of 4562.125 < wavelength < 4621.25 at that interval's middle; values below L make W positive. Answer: 2.12 Ang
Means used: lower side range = 17.5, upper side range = 30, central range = 19.3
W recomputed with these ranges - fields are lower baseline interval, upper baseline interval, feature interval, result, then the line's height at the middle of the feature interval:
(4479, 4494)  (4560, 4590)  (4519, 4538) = 2.72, 26.5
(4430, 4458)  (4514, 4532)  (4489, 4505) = -1.55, 22.1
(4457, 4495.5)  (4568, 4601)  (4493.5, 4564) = 1.89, 25.8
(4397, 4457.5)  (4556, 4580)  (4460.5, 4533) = 1.57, 24.2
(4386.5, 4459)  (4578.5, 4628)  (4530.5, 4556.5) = 1.16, 25.8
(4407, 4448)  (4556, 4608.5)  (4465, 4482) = -1.48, 21.6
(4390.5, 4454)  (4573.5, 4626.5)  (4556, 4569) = -1.16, 27.5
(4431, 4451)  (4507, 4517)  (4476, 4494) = -0.47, 22.9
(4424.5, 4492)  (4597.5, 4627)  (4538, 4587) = -2.29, 27.3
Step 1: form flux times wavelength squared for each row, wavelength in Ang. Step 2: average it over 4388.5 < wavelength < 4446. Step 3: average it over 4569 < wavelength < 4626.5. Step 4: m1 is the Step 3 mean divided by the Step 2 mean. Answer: 1.8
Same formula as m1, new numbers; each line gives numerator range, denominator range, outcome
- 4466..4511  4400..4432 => 1.41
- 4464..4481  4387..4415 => 1.43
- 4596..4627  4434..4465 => 1.76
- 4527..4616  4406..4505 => 1.45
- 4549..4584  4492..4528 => 1.23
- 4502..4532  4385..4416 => 1.54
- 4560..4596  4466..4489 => 1.34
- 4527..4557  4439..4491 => 1.19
